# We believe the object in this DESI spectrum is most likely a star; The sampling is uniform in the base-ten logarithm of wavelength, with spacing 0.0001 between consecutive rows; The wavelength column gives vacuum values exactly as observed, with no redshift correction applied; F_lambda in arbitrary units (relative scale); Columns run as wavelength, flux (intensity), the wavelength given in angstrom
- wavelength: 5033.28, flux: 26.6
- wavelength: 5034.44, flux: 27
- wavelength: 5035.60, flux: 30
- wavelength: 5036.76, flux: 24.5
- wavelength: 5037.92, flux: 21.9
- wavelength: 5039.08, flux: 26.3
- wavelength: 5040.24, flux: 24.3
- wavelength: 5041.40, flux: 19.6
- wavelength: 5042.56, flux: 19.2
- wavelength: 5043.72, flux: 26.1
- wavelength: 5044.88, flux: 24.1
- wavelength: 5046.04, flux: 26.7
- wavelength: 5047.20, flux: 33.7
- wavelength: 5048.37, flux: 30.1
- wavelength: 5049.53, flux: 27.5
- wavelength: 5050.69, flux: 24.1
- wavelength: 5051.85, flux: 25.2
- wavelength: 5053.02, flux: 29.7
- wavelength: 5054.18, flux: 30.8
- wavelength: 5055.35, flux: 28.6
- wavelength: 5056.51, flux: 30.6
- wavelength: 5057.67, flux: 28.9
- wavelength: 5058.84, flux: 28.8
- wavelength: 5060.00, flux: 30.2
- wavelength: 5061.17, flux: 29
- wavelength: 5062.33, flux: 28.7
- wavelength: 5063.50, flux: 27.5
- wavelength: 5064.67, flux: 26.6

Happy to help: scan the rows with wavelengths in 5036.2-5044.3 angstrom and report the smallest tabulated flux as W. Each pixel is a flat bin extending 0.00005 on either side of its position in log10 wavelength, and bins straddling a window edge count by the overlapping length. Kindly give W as 19.2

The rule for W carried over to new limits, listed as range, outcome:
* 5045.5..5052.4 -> 24.1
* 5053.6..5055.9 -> 28.6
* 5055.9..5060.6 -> 28.8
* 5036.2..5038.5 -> 21.9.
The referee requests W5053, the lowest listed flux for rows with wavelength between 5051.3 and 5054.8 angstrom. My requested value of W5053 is 25.2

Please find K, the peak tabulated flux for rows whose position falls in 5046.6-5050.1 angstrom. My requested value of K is 33.7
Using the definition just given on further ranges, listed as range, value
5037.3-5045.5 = 26.3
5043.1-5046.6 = 26.7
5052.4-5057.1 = 30.8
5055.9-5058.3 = 30.6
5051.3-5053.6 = 29.7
